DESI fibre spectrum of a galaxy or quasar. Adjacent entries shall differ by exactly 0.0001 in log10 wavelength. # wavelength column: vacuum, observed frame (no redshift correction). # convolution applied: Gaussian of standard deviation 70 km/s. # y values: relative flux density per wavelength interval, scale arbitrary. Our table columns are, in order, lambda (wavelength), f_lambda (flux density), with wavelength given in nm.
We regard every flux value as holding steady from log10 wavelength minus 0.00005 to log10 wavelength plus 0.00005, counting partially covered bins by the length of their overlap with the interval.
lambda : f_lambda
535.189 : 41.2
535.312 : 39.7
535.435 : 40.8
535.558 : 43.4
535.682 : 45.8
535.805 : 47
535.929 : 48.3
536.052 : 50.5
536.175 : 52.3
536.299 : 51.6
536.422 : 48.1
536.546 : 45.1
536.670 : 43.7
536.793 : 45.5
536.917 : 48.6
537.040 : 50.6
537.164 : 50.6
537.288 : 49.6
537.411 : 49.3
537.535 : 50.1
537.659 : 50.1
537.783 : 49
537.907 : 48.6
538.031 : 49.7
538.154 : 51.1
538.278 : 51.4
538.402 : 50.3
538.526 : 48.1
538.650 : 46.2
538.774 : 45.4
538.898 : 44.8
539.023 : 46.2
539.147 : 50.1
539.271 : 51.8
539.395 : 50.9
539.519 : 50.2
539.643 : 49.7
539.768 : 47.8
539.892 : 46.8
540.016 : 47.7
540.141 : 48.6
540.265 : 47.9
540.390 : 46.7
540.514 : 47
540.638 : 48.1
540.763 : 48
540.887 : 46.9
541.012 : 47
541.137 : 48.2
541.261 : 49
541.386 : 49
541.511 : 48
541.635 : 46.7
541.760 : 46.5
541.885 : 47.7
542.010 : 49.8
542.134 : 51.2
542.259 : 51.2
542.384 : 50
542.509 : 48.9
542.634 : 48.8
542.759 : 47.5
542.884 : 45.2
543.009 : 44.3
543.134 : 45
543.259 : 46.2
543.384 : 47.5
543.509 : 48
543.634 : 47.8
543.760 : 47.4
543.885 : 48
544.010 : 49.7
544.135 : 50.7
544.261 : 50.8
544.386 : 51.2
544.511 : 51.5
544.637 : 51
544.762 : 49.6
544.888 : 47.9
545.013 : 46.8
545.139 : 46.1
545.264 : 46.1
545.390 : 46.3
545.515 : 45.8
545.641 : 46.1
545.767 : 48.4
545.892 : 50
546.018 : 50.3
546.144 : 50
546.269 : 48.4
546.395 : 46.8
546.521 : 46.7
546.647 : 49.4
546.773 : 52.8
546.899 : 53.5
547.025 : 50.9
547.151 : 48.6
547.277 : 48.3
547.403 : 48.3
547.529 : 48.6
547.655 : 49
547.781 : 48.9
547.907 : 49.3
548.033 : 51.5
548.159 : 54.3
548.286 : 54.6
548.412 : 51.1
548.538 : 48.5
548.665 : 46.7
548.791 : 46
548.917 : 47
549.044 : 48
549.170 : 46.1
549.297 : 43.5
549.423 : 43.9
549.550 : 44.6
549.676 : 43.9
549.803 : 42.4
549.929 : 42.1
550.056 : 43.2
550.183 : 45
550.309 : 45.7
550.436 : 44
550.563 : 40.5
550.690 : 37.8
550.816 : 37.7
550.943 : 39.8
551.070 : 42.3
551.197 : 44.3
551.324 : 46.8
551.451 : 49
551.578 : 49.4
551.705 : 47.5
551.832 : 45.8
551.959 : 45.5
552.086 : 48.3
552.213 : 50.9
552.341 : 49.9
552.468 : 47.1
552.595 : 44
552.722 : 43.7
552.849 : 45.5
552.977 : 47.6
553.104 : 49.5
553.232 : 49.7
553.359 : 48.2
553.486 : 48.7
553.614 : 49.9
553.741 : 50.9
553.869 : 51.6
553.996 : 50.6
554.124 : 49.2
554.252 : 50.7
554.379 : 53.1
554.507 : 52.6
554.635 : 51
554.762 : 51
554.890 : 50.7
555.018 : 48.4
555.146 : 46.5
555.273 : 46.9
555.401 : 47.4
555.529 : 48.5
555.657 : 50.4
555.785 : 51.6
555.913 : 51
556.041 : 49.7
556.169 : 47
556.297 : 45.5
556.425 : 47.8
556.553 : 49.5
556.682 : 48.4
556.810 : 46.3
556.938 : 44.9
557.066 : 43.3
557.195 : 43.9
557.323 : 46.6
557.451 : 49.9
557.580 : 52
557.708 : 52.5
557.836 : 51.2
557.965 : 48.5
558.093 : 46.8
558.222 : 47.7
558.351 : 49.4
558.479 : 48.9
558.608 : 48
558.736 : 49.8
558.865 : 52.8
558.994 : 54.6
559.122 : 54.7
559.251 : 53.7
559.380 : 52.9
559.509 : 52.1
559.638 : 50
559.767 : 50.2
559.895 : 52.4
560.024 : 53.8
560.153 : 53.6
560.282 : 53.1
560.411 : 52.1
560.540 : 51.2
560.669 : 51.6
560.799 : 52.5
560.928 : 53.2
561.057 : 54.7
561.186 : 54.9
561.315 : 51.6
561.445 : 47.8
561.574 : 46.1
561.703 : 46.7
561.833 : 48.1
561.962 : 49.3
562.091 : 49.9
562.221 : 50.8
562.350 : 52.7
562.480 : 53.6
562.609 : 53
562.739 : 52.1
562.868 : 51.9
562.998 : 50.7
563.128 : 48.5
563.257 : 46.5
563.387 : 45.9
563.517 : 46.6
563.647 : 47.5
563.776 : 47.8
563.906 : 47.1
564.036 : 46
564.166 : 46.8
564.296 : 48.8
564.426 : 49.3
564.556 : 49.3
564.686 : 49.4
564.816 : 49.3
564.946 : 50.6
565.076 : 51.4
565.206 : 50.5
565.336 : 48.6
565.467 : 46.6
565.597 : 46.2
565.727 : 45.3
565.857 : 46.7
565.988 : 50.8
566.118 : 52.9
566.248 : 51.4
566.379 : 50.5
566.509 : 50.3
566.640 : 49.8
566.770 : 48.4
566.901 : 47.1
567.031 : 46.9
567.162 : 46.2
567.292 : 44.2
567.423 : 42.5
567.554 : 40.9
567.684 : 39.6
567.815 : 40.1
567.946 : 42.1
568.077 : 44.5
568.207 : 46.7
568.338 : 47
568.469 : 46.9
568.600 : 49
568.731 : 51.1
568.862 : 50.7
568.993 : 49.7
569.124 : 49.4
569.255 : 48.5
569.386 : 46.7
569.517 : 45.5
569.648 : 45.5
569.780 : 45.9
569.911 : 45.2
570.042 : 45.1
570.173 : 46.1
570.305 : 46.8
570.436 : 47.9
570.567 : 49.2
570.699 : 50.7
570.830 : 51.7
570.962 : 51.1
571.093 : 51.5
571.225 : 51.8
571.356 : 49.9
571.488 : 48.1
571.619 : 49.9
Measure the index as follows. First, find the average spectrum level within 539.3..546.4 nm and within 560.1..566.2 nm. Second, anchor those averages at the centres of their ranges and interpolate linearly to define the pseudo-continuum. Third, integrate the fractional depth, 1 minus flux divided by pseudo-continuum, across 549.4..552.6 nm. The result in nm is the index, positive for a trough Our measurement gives 0.27 nm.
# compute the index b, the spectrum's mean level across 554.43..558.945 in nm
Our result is 48.8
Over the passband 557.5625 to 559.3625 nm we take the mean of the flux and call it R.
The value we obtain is 50.8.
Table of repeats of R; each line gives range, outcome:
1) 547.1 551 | 46.1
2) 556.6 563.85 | 50.2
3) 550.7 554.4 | 47.3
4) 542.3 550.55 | 47.9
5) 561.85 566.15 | 49.1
